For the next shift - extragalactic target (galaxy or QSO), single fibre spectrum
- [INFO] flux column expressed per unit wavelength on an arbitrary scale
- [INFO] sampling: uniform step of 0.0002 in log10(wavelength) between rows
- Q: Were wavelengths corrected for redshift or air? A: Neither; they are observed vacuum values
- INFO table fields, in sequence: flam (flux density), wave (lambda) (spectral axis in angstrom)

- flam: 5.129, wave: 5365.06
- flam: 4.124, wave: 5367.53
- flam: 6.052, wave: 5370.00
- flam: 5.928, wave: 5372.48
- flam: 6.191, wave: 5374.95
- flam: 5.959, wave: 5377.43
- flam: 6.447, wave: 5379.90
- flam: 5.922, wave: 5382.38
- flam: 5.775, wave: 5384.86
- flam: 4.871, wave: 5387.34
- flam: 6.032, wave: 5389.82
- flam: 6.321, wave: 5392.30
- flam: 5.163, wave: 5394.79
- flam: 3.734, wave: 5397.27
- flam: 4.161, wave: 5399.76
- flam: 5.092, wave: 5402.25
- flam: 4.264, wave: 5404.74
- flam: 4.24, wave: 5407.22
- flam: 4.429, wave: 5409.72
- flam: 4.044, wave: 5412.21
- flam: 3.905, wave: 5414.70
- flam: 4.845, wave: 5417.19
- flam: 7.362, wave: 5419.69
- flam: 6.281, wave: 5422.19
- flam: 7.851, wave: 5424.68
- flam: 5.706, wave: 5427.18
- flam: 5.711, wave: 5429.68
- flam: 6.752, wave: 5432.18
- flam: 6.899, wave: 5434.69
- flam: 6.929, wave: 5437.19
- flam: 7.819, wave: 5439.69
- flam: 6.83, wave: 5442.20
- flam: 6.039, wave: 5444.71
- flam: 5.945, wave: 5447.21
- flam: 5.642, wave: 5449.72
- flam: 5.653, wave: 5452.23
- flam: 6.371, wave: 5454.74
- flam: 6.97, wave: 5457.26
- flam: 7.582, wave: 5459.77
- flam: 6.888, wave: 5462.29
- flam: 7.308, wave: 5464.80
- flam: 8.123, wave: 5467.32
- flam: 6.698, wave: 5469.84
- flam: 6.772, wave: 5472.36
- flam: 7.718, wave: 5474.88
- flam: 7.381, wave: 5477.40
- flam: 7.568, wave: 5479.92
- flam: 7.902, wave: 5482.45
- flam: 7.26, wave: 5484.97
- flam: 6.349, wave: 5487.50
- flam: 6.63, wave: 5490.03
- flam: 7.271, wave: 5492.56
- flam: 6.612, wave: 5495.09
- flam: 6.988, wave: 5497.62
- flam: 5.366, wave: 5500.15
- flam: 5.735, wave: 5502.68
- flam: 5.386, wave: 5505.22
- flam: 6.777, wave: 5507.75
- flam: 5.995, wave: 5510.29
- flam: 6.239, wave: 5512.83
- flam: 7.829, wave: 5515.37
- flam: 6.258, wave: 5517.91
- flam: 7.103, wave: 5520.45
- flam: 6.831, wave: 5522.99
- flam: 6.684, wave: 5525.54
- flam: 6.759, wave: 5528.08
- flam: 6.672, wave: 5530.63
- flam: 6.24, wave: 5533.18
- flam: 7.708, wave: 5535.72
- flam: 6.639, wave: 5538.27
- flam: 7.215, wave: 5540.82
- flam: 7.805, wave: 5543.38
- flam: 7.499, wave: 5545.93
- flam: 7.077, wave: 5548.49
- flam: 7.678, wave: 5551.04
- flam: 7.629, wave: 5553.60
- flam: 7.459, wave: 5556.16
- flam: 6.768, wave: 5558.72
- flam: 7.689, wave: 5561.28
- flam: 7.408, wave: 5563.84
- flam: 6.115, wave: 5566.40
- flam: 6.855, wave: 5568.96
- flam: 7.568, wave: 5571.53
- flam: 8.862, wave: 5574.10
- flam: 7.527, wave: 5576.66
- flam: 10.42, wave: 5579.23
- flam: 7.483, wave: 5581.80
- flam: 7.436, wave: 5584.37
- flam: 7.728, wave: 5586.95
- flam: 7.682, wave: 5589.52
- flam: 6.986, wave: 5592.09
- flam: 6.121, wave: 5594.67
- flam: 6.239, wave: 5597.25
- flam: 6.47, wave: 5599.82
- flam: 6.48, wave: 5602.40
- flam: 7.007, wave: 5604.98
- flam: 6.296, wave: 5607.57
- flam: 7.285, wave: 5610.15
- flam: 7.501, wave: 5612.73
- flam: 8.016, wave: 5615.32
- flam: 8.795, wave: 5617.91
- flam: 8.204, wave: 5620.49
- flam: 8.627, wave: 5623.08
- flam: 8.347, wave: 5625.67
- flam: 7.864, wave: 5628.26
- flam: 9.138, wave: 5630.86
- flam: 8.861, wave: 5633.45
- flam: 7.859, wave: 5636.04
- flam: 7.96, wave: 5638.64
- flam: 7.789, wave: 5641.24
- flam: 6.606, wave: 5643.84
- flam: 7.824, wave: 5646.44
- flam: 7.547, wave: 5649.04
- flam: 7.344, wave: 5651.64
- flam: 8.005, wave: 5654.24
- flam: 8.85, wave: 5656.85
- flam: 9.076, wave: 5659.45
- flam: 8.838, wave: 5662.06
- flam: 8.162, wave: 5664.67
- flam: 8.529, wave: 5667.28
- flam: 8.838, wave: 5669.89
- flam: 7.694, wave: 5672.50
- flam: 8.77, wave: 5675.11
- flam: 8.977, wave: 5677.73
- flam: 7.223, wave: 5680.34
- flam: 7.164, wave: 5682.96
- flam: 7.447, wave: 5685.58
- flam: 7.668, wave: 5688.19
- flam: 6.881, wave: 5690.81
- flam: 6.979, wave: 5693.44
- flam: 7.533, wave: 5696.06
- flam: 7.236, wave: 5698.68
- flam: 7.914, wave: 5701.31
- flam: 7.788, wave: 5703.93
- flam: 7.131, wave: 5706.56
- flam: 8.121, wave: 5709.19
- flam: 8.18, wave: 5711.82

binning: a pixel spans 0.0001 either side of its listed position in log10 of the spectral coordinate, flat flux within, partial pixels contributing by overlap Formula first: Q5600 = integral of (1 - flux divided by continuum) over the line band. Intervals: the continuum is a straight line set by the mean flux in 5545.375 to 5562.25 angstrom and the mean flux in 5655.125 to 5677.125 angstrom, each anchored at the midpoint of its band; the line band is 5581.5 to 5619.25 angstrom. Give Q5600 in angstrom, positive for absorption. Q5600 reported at 3.5 angstrom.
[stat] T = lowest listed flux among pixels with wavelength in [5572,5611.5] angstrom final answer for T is 6.121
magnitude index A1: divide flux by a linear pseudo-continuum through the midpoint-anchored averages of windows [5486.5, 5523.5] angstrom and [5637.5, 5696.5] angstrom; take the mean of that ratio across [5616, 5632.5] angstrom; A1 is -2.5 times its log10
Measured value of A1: -0.13 mag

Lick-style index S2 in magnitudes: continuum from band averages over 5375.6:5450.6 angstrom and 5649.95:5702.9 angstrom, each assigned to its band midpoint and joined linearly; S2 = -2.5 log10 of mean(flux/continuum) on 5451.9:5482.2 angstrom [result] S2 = -0.16 mag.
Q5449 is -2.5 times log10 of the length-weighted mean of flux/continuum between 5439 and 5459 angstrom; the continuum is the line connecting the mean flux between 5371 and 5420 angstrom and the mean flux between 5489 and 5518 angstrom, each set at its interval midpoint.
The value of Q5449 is -0.105 mag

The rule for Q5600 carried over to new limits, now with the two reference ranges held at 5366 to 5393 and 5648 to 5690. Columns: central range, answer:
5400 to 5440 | 2.9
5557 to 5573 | 0.4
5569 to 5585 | -1.7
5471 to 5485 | -1.9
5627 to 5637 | -0.8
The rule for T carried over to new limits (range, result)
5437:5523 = 5.366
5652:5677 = 7.694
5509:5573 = 5.995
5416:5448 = 4.845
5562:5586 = 6.115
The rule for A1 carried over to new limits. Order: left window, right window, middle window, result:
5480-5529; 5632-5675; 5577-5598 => -0.010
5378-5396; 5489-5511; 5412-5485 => -0.097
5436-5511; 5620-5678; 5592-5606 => 0.199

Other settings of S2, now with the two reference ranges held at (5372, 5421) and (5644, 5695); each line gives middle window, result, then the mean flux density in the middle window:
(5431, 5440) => -0.243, 7.03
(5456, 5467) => -0.231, 7.27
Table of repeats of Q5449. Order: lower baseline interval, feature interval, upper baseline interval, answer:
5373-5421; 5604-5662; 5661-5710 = -0.087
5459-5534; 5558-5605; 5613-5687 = 0.033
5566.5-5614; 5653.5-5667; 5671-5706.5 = -0.144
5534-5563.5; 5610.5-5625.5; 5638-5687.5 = -0.056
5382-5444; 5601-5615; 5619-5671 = 0.121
